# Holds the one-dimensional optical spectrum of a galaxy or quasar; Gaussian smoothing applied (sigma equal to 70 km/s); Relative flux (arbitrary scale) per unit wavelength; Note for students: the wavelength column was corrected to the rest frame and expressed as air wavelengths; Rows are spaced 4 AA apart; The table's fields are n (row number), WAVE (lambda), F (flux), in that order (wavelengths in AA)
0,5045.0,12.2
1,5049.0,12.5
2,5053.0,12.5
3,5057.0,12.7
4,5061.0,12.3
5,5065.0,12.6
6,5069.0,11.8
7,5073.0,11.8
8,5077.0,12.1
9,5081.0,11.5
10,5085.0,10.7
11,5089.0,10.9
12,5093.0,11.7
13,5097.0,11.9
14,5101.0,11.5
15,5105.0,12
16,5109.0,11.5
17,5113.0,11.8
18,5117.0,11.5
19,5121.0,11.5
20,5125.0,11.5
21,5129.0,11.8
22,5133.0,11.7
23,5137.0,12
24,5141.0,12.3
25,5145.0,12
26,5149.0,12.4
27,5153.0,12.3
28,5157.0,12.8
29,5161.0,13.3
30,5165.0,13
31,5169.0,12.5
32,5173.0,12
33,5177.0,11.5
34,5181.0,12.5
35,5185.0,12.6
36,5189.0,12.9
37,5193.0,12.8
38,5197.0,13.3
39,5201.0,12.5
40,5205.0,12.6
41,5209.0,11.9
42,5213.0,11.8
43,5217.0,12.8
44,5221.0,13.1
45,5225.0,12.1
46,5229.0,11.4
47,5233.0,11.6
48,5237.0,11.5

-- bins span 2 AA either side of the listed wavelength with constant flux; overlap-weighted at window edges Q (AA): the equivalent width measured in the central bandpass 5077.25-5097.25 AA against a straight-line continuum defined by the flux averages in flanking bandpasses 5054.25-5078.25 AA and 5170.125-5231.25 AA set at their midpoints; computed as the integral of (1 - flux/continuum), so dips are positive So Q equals 1.46 AA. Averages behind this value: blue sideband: 12.2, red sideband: 12.4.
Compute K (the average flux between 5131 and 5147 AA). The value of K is 12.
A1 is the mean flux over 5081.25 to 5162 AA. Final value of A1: 11.8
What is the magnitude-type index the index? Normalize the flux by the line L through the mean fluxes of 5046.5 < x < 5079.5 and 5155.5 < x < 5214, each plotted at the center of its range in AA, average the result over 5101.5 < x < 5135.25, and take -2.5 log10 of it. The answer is 0.07 mag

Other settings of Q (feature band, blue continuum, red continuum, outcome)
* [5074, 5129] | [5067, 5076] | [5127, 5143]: 1.5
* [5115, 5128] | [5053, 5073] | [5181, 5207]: 1.0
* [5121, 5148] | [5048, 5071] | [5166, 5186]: 0.9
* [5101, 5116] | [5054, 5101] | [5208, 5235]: 0.2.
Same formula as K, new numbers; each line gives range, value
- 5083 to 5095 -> 11.1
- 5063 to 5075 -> 12.1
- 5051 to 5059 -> 12.6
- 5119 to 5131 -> 11.6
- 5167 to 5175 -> 12.2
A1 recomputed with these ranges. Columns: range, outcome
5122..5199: 12.4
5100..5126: 11.6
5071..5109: 11.6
